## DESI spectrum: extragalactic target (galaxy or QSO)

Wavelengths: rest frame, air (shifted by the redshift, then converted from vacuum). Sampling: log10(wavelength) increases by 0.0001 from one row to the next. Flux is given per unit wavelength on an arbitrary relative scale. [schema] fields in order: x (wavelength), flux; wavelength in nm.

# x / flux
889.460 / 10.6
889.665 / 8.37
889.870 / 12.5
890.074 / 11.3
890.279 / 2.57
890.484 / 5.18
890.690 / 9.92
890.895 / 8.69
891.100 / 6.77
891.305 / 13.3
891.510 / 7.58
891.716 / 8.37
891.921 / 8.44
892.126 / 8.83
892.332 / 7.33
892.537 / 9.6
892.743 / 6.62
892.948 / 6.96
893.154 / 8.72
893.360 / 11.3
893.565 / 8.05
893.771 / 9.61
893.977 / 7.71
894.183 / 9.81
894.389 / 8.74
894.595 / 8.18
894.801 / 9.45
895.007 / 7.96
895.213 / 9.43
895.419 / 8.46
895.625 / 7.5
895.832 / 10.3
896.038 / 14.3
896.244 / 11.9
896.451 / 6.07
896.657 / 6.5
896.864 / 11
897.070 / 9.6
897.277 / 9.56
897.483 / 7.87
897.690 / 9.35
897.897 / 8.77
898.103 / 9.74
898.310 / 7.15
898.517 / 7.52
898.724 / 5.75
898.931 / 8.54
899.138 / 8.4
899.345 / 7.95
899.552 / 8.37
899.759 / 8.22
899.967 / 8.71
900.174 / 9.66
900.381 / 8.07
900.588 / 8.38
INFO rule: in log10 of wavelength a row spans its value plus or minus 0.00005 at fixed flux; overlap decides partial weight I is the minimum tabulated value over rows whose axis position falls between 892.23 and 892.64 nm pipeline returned 7.33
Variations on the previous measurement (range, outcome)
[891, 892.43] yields 6.77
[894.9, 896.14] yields 7.5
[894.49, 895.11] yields 7.96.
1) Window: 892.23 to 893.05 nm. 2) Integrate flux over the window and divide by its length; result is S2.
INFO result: 7.63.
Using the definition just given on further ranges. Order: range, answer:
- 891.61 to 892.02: 8.39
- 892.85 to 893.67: 8.77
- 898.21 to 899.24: 7.47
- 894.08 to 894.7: 8.91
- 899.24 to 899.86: 8.18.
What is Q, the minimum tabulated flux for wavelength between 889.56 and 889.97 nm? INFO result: 8.37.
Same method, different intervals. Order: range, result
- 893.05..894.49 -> 7.71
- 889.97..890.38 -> 2.57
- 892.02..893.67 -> 6.62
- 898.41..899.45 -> 5.75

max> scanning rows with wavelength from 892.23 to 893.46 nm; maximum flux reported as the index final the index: 11.3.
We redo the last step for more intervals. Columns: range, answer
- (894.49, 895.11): 9.45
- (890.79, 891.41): 13.3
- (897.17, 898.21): 9.74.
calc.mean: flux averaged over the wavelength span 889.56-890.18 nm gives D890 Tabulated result 10.7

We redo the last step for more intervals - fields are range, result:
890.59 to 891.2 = 8.46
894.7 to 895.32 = 8.95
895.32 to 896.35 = 10.5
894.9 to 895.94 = 8.76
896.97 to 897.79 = 9.09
